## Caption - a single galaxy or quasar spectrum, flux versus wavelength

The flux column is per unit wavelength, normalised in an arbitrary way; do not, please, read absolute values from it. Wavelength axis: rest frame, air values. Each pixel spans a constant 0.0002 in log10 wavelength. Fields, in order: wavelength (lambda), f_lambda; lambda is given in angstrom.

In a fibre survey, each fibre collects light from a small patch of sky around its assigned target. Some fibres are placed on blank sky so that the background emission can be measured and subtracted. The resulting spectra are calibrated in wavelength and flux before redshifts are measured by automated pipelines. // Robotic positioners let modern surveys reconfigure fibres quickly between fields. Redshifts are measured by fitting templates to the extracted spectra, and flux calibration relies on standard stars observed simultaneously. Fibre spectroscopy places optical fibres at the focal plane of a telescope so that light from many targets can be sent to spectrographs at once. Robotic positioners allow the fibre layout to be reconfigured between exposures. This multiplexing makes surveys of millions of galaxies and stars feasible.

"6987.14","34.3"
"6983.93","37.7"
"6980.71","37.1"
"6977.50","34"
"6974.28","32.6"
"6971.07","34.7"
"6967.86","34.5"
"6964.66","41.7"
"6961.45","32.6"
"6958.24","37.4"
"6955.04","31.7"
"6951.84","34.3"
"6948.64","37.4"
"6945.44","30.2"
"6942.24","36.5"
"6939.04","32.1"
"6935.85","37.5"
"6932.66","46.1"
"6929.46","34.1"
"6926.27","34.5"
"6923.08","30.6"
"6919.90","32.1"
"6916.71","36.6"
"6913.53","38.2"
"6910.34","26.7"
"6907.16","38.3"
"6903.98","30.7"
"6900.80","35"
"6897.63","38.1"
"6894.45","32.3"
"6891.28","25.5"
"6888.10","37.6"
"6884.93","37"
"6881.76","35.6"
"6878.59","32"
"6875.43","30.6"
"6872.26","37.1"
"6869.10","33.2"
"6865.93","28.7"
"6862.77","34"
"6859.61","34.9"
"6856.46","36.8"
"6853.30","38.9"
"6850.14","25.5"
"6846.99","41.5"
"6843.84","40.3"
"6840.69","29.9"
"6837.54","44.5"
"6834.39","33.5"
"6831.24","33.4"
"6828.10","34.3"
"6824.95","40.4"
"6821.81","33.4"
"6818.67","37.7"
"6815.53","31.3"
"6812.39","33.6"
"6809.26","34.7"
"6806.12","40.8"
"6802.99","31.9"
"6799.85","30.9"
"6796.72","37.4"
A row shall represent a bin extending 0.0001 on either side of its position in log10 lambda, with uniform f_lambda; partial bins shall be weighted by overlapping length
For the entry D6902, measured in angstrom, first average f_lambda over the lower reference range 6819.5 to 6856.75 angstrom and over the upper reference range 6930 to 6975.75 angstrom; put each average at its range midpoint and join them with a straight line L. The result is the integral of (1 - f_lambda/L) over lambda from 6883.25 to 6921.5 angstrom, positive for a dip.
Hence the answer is 1.9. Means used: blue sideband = 36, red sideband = 35.6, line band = 34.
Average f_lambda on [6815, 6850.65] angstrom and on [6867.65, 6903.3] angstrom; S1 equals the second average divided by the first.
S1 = 0.94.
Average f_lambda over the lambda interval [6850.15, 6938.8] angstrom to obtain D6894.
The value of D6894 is 34.3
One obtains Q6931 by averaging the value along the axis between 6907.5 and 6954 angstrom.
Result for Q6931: 34.8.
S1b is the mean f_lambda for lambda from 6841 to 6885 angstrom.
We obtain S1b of 34.5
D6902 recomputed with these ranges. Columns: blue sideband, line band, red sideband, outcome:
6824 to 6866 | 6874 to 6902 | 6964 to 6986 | 1.52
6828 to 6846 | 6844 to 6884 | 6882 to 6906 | 0.97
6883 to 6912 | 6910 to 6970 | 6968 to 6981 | -2.13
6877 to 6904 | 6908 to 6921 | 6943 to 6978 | 0.18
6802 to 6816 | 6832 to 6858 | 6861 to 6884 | -1.83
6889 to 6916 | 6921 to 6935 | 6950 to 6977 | -0.92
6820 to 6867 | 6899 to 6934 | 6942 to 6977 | 0.26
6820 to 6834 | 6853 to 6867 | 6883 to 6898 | 0.01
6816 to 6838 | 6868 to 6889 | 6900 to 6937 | 0.47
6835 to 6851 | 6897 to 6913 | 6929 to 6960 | 1.03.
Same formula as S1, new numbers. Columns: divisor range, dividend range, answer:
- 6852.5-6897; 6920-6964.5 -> 1.04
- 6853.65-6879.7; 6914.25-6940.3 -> 1.06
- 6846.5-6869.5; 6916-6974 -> 1.04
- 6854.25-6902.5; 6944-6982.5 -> 1.03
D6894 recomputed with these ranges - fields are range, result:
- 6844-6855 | 36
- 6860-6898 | 33.4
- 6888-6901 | 33.1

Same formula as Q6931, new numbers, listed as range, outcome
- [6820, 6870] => 35.2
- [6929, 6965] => 35.8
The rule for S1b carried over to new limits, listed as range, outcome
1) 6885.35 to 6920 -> 33.9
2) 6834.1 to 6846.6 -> 37.8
